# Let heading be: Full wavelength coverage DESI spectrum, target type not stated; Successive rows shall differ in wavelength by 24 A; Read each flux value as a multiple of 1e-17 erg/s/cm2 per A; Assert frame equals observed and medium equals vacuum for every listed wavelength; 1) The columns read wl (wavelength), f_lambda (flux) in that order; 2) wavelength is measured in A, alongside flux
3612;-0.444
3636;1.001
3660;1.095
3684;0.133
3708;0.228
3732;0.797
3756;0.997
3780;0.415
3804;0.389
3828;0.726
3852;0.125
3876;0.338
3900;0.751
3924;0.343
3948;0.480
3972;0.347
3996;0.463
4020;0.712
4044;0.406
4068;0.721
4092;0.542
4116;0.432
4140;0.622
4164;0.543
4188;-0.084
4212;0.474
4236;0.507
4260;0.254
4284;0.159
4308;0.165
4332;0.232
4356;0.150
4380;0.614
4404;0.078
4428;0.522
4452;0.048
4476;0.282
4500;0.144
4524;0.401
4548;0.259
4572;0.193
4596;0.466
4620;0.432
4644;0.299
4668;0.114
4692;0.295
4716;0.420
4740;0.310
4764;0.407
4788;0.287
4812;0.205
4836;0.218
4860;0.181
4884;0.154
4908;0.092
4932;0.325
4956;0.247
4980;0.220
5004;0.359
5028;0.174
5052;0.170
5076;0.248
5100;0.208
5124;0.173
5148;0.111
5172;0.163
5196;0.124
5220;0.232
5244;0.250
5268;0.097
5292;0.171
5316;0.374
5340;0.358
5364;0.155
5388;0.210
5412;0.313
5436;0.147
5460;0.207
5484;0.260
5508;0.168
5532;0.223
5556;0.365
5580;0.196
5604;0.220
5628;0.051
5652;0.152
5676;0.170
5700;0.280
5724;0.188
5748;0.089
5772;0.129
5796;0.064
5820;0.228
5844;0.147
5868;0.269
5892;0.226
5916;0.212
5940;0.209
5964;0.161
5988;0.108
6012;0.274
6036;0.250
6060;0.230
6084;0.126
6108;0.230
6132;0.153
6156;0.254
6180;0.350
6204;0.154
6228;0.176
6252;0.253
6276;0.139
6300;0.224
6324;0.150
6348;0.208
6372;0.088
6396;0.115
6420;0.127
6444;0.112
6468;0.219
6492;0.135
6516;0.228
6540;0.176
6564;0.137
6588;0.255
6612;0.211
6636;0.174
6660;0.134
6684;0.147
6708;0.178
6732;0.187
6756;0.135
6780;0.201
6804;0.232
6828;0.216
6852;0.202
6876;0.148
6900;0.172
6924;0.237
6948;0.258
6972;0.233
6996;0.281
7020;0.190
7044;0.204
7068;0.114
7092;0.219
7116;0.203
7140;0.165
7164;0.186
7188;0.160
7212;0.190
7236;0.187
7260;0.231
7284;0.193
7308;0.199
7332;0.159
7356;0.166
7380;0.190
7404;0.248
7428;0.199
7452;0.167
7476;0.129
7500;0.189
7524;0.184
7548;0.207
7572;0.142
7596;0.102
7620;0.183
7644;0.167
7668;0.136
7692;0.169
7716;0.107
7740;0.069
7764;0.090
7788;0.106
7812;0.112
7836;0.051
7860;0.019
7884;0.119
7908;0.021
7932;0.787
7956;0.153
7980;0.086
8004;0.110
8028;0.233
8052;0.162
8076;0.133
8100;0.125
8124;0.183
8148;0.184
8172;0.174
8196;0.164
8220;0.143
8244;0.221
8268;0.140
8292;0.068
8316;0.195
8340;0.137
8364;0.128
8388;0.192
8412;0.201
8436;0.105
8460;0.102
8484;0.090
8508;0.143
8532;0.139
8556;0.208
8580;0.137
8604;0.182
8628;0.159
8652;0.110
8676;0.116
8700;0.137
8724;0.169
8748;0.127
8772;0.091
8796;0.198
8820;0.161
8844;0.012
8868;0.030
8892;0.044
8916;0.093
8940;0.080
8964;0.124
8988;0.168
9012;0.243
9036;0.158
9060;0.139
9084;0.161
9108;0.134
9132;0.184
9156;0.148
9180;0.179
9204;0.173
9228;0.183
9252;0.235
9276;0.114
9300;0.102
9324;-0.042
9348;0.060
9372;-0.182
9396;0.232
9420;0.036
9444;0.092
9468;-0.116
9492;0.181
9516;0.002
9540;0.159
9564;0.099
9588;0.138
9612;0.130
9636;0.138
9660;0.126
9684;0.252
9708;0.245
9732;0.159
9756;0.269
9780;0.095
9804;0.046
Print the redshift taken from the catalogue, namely 1.129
